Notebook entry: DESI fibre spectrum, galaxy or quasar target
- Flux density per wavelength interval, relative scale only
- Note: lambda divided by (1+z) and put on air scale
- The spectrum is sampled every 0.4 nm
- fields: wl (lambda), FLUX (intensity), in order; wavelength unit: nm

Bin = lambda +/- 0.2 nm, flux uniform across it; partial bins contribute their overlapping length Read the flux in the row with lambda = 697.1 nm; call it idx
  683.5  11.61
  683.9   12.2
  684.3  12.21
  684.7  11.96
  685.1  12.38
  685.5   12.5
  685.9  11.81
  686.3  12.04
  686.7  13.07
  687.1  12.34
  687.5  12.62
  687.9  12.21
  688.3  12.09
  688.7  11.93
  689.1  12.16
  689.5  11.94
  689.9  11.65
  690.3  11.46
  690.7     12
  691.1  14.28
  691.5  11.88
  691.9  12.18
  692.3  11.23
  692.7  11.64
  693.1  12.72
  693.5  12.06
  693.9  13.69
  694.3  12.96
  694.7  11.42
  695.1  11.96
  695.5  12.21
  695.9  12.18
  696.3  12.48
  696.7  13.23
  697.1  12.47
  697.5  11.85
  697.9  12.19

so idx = 12.47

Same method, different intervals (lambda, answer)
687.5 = 12.62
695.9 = 12.18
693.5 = 12.06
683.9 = 12.2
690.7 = 12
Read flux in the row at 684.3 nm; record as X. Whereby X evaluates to 12.21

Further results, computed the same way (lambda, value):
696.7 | 13.23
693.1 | 12.72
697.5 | 11.85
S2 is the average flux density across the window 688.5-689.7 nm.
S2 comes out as 12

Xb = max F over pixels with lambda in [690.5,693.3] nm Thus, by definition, 14.28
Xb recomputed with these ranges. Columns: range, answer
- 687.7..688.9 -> 12.21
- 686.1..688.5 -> 13.07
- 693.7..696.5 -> 13.69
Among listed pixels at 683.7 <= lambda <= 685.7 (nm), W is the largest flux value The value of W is 12.5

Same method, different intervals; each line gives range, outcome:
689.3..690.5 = 11.94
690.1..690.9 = 12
